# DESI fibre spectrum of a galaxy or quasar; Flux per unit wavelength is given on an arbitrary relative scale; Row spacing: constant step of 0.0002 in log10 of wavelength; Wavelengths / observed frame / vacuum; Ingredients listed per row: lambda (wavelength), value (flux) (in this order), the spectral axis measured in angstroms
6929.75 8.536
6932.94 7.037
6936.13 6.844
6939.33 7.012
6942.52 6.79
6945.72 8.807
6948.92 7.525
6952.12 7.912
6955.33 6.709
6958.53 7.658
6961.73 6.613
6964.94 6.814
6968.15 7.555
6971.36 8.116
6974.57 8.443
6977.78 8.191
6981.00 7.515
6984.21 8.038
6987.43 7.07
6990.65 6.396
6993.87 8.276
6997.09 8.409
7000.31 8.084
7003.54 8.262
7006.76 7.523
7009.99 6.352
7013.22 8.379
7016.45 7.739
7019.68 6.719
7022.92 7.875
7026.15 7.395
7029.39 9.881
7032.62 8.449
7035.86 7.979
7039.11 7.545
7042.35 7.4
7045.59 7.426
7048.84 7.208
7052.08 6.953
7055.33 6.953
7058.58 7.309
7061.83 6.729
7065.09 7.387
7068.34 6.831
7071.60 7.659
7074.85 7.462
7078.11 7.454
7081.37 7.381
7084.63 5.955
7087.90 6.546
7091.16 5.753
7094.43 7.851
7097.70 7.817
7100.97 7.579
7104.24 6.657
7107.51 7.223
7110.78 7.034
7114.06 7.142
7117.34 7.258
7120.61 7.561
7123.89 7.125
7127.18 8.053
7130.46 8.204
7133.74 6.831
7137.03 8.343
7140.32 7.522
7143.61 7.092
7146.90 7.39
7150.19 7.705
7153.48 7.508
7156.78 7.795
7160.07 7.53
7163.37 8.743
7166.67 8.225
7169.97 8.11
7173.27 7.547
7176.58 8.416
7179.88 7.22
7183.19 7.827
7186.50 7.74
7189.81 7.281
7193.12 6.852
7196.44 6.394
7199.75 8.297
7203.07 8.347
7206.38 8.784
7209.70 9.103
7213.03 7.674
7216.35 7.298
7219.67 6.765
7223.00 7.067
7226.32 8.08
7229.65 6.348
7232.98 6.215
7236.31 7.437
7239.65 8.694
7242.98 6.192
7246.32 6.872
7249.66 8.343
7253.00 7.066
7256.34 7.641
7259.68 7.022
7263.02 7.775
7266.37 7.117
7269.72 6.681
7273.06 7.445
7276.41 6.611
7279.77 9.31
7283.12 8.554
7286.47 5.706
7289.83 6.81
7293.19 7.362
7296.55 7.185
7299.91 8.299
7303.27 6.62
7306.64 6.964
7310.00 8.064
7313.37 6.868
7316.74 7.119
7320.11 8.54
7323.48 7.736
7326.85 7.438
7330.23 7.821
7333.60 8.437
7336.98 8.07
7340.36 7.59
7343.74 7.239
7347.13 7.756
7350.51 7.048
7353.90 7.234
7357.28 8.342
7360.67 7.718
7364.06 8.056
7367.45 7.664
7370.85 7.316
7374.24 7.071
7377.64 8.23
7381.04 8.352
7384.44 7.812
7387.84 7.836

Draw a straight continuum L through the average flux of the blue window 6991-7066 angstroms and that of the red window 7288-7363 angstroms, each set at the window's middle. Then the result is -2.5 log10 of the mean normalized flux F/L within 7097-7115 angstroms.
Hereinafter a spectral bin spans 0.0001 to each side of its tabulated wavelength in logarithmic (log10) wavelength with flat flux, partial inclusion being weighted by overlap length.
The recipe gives 0.06 mag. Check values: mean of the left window 7.64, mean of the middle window 7.22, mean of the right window 7.56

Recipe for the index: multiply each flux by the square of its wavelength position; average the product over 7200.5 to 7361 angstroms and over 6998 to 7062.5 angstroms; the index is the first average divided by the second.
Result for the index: 1.1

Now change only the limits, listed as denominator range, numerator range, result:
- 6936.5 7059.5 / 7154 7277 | 1.05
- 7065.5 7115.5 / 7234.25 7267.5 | 1.09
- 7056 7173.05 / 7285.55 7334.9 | 1.06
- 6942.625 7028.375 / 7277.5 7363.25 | 1.09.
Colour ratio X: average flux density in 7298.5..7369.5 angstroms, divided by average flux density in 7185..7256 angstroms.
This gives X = 1.02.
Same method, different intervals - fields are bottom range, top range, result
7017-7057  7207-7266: 0.97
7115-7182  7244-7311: 0.95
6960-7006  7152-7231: 1.00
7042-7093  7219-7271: 1.03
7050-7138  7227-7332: 1.02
